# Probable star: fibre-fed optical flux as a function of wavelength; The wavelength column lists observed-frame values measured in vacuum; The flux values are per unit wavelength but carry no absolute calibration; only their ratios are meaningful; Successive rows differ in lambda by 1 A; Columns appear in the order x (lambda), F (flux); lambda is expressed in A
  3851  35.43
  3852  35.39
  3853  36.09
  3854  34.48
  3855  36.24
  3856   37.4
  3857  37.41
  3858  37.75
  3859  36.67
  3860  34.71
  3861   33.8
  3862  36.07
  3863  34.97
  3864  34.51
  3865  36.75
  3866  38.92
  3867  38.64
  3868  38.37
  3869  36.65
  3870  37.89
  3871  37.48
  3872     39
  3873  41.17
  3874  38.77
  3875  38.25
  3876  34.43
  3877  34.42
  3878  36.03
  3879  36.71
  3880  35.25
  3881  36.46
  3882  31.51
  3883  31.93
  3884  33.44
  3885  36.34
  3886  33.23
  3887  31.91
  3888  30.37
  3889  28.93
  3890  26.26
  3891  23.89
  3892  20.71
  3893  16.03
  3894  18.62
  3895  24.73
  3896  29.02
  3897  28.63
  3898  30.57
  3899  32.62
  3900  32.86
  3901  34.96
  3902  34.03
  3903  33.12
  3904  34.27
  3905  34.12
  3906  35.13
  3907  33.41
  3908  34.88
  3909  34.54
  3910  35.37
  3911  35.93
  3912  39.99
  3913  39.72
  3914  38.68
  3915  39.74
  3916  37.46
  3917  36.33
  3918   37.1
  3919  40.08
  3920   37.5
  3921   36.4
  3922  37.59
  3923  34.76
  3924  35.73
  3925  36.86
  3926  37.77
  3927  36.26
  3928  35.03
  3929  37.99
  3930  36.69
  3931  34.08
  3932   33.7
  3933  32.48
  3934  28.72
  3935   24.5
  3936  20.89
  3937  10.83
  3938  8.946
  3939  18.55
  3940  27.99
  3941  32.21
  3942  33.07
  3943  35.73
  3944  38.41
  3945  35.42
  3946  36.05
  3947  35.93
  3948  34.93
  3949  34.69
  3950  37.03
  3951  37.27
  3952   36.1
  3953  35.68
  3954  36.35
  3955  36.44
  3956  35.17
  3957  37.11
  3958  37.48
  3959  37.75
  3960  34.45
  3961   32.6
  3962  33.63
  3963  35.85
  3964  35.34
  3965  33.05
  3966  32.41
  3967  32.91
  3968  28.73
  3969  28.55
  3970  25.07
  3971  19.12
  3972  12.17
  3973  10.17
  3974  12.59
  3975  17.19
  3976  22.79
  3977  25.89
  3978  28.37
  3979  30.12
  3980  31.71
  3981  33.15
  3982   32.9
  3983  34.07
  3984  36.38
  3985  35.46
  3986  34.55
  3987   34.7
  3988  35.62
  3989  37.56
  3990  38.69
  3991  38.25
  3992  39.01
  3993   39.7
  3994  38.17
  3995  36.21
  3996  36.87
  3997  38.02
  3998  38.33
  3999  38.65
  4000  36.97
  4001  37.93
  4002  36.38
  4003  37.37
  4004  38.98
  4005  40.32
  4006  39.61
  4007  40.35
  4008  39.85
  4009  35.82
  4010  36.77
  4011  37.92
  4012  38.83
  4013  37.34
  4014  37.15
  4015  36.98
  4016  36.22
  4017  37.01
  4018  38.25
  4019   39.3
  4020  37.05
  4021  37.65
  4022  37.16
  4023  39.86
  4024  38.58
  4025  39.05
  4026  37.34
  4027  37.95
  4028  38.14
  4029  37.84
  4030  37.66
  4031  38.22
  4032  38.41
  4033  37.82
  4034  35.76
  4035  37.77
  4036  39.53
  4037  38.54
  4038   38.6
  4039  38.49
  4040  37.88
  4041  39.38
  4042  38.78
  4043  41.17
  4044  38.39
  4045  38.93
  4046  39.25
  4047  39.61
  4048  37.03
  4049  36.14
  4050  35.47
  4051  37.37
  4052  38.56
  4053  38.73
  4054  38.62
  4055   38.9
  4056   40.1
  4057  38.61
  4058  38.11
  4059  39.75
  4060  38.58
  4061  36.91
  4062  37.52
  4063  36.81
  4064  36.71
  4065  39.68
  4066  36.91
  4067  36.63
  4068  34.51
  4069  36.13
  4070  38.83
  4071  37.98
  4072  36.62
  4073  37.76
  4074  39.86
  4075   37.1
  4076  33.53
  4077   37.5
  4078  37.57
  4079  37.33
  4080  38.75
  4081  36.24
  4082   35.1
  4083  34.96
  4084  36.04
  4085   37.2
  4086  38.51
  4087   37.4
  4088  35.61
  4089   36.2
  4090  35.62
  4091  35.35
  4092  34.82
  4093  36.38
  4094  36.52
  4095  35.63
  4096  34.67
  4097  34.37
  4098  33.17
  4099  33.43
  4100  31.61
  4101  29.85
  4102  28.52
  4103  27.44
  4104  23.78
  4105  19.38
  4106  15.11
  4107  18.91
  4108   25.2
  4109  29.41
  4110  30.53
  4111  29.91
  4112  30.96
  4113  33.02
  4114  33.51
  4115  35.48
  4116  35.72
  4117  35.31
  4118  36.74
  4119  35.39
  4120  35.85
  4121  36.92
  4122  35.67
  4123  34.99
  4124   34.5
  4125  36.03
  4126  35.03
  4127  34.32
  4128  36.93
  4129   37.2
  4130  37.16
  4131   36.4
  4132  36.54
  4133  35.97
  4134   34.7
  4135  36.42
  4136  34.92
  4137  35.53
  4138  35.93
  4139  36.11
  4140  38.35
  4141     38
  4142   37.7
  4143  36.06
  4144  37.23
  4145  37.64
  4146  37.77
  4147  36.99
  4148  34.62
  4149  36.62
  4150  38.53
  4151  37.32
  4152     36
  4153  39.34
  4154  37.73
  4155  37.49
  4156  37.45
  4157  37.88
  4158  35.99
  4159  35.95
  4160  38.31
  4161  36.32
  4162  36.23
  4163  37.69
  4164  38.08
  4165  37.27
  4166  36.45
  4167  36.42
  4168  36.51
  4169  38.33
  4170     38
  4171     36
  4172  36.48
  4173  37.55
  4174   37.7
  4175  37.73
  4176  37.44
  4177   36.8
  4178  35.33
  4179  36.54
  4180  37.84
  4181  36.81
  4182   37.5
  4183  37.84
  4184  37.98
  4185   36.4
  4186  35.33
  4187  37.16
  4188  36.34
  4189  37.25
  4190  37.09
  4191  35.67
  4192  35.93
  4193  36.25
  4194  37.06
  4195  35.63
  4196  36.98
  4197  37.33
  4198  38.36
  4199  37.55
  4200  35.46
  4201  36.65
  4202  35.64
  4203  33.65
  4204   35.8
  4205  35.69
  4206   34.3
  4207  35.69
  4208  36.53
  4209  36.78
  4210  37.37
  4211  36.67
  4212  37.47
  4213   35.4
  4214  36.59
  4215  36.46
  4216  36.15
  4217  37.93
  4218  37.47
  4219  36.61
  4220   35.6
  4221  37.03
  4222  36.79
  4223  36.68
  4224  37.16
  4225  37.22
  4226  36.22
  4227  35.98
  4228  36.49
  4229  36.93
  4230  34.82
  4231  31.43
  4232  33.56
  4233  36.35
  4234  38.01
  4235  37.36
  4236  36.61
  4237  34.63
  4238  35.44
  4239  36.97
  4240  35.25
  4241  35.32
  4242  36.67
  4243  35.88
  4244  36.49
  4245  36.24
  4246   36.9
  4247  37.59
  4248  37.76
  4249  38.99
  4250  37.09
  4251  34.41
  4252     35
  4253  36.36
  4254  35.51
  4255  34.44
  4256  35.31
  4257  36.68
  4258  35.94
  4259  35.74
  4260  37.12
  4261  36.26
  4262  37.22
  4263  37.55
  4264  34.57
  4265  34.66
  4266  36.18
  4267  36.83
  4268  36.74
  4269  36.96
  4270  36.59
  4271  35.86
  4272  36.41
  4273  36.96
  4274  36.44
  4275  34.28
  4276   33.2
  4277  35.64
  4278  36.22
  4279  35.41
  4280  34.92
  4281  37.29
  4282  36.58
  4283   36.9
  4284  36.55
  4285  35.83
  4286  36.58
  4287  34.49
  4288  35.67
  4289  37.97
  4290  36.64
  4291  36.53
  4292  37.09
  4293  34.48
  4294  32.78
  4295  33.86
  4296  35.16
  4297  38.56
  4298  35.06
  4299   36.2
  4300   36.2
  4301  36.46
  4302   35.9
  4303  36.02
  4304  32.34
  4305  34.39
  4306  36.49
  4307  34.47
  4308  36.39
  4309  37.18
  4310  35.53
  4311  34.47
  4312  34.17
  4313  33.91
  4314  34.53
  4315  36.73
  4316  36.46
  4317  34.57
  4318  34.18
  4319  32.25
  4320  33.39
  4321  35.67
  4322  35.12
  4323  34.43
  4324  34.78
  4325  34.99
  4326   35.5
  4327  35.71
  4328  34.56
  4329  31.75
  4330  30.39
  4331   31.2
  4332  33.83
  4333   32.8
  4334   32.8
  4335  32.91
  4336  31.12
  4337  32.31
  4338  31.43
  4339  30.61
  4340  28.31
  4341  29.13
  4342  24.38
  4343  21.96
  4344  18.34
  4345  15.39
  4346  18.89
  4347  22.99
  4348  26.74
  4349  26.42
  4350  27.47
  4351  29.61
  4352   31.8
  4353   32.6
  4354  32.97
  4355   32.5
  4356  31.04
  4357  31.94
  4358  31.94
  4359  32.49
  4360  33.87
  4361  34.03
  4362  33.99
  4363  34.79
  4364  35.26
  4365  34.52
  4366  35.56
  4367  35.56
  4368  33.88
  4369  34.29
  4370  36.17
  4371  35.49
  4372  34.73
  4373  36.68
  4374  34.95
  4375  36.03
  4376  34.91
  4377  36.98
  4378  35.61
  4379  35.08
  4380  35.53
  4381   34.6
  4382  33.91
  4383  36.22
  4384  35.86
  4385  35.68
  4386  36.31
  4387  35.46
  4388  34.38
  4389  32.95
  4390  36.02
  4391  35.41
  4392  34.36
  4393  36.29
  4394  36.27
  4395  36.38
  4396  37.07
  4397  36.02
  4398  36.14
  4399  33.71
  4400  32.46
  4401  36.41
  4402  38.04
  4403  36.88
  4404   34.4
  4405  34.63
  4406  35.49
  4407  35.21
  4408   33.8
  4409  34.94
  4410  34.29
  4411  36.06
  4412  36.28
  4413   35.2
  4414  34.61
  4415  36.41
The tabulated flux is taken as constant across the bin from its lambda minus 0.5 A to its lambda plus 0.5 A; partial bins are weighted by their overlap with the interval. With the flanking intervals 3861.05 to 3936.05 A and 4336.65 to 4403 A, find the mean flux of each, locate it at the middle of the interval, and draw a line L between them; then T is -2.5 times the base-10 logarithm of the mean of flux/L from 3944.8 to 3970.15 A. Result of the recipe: -0.02 mag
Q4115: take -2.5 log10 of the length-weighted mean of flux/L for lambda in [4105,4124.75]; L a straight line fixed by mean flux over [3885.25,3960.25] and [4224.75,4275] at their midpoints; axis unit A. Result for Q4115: 0.107 mag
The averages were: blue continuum 32.8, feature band 31.5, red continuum 36.1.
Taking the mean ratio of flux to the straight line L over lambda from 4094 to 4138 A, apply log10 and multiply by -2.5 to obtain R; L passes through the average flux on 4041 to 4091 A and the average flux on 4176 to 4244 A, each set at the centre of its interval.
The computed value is 0.138 mag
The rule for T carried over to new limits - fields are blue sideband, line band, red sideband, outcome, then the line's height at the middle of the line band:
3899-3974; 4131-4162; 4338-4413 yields -0.12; 33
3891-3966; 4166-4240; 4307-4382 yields -0.12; 32.7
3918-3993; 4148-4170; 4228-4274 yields -0.07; 34.8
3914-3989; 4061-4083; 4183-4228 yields -0.09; 34.1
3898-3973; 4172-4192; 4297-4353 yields -0.14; 32.5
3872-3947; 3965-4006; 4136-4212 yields 0.06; 33.9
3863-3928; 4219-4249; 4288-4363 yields -0.10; 33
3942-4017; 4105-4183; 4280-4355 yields -0.06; 33.5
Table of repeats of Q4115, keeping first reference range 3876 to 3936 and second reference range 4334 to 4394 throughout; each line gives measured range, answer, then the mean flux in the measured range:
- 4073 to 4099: -0.11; 36.2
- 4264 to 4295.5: -0.11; 35.9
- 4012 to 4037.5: -0.15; 37.9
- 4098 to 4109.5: 0.25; 26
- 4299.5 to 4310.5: -0.10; 35.6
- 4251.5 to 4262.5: -0.11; 36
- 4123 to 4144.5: -0.11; 36.2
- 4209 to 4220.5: -0.13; 36.7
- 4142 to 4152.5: -0.13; 36.9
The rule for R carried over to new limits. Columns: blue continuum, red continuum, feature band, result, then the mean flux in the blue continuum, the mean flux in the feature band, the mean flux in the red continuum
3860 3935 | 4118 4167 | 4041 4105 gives -0.012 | 34.2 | 36.3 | 36.6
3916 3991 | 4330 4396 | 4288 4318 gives -0.102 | 31.9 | 35.5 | 32.4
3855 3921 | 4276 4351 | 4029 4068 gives -0.129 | 34.3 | 38.1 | 33.1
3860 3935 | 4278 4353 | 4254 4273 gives -0.093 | 34.2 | 36.2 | 33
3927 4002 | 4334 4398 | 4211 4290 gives -0.121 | 32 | 36.2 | 32.5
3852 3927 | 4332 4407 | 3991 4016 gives -0.118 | 34.5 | 38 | 32.9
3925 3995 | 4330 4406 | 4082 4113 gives 0.013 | 31.6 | 31.6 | 32.8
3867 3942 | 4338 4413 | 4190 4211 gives -0.102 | 32.8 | 36.2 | 33.1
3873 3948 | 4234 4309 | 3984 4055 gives -0.130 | 32.7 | 37.9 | 36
